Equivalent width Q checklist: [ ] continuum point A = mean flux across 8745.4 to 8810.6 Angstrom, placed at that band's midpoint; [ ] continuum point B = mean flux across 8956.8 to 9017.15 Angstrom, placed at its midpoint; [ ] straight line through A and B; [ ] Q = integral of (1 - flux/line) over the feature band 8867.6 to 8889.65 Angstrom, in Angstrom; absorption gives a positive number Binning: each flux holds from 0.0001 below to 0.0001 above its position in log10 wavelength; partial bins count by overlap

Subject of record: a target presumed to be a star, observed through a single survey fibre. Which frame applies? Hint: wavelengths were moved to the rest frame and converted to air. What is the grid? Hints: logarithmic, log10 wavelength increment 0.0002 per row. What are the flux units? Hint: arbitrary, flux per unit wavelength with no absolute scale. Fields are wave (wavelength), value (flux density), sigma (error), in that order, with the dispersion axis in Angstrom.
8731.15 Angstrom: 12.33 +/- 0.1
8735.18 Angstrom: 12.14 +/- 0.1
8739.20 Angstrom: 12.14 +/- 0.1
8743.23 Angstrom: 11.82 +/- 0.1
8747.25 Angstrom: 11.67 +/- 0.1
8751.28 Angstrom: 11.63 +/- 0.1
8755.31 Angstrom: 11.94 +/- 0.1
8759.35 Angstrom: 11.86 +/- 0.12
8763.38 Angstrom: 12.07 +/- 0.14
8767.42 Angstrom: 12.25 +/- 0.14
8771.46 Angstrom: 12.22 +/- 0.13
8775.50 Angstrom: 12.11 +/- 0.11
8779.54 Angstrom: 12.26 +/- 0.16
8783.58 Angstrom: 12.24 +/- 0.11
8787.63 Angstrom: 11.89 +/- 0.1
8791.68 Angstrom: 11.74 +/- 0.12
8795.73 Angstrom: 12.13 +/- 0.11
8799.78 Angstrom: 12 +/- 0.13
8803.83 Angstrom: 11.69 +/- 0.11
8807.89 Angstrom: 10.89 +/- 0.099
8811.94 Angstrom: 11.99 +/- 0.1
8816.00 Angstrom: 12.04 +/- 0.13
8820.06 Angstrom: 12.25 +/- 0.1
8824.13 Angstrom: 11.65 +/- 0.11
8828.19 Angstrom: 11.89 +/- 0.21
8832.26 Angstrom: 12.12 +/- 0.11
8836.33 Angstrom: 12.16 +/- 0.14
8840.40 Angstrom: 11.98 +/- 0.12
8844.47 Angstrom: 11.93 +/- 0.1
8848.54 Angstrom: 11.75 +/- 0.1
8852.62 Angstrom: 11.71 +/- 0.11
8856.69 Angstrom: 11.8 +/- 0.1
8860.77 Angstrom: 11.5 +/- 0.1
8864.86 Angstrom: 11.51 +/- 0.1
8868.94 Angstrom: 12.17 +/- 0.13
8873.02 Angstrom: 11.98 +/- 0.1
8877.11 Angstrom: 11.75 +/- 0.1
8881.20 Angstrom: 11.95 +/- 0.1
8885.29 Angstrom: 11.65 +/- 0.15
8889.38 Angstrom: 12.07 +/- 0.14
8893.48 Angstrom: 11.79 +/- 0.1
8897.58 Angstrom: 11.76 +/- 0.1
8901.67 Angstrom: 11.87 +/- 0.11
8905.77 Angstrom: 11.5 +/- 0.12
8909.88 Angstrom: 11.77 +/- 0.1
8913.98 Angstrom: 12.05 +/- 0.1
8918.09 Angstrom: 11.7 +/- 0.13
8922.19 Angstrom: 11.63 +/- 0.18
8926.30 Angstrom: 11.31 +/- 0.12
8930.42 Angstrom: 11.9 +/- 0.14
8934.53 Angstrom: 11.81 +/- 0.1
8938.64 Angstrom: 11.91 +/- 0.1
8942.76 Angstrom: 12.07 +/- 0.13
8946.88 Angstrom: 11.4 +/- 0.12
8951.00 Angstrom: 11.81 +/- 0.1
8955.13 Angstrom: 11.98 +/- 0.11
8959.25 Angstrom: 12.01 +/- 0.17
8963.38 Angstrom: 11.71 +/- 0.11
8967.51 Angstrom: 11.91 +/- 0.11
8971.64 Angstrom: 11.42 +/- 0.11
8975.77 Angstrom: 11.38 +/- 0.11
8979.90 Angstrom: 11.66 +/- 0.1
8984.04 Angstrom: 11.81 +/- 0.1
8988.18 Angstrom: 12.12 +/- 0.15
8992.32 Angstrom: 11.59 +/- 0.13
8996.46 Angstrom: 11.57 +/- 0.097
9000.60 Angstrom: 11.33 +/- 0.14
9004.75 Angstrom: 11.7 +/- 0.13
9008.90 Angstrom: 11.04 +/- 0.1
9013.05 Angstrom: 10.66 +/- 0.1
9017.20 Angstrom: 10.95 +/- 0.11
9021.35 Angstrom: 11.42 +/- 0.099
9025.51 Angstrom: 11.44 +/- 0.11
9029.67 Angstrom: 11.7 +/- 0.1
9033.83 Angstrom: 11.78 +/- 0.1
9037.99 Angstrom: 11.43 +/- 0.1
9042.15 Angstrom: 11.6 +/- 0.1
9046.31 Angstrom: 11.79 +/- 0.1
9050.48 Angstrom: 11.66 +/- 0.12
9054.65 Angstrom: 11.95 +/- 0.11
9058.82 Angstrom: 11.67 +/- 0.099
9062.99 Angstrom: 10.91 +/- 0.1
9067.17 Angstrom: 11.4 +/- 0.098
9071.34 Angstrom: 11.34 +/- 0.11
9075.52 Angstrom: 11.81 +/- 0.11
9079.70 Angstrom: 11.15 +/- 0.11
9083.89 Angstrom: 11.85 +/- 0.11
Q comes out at -0.32 Angstrom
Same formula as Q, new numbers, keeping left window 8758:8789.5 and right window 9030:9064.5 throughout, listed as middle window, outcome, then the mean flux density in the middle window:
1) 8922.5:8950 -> 0.21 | 11.7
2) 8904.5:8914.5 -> 0.10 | 11.7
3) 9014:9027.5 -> 0.52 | 11.2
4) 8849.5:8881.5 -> 0.44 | 11.8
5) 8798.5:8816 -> 0.56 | 11.7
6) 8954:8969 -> -0.16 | 11.9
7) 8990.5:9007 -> 0.23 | 11.5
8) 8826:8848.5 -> 0.03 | 12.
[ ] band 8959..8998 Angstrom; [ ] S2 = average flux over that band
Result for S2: 11.7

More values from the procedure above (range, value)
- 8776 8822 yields 11.9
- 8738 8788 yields 12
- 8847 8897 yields 11.8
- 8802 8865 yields 11.8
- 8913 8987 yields 11.7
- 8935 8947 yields 11.9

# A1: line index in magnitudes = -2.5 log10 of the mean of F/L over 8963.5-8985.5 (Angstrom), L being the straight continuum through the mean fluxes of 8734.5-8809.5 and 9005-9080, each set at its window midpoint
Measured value -0.01 mag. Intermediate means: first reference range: 11.9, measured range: 11.6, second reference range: 11.4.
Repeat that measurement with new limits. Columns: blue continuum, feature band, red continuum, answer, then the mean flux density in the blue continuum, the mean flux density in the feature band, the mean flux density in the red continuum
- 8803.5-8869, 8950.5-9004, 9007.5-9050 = -0.02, 11.8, 11.7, 11.4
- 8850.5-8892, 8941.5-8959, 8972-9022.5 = -0.02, 11.8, 11.8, 11.4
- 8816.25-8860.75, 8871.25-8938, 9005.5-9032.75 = -0.01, 11.9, 11.8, 11.2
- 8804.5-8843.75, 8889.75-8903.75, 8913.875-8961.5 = 0.00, 11.9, 11.8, 11.8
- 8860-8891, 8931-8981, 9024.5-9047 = 0.00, 11.8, 11.8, 11.6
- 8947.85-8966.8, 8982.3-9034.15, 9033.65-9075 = 0.02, 11.8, 11.5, 11.6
